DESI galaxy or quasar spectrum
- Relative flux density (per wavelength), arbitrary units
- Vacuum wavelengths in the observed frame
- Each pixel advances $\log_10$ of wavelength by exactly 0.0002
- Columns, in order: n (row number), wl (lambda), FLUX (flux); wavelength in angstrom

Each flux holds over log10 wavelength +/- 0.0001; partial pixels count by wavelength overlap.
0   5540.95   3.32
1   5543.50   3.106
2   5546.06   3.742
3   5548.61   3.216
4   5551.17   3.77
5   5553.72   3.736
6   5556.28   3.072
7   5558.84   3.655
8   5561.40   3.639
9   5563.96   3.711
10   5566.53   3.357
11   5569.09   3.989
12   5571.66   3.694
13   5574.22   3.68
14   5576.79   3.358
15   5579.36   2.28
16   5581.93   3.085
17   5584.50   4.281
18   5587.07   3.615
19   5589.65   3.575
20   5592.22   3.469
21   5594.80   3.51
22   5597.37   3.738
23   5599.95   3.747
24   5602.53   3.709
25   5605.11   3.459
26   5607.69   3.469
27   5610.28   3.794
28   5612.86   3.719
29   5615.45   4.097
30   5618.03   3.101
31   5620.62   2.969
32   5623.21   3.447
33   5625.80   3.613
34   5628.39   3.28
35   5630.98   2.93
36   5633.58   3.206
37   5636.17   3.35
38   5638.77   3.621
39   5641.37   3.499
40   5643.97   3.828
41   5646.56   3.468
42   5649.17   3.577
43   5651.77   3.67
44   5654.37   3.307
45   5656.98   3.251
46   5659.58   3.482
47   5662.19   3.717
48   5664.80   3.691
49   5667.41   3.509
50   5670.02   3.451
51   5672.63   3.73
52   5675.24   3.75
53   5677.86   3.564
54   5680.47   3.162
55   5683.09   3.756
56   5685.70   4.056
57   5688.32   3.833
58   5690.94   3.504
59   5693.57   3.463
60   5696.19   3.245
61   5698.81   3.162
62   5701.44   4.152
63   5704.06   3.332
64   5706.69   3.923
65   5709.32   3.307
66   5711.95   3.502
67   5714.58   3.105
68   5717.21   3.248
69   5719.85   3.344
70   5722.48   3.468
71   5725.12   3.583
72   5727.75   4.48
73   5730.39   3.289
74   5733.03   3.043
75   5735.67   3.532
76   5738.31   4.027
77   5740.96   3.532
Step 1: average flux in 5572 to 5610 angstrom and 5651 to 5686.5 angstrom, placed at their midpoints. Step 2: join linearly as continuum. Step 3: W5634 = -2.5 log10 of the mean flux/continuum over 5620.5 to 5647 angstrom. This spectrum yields 0.05 mag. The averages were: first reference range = 3.51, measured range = 3.4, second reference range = 3.57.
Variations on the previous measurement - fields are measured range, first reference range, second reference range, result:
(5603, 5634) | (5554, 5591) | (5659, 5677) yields 0.04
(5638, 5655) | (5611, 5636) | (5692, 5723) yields -0.06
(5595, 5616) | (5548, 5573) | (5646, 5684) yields -0.04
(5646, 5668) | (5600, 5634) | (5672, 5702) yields 0.01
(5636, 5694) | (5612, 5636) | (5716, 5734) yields -0.05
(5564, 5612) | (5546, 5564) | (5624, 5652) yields -0.01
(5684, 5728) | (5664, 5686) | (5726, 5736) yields 0.02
